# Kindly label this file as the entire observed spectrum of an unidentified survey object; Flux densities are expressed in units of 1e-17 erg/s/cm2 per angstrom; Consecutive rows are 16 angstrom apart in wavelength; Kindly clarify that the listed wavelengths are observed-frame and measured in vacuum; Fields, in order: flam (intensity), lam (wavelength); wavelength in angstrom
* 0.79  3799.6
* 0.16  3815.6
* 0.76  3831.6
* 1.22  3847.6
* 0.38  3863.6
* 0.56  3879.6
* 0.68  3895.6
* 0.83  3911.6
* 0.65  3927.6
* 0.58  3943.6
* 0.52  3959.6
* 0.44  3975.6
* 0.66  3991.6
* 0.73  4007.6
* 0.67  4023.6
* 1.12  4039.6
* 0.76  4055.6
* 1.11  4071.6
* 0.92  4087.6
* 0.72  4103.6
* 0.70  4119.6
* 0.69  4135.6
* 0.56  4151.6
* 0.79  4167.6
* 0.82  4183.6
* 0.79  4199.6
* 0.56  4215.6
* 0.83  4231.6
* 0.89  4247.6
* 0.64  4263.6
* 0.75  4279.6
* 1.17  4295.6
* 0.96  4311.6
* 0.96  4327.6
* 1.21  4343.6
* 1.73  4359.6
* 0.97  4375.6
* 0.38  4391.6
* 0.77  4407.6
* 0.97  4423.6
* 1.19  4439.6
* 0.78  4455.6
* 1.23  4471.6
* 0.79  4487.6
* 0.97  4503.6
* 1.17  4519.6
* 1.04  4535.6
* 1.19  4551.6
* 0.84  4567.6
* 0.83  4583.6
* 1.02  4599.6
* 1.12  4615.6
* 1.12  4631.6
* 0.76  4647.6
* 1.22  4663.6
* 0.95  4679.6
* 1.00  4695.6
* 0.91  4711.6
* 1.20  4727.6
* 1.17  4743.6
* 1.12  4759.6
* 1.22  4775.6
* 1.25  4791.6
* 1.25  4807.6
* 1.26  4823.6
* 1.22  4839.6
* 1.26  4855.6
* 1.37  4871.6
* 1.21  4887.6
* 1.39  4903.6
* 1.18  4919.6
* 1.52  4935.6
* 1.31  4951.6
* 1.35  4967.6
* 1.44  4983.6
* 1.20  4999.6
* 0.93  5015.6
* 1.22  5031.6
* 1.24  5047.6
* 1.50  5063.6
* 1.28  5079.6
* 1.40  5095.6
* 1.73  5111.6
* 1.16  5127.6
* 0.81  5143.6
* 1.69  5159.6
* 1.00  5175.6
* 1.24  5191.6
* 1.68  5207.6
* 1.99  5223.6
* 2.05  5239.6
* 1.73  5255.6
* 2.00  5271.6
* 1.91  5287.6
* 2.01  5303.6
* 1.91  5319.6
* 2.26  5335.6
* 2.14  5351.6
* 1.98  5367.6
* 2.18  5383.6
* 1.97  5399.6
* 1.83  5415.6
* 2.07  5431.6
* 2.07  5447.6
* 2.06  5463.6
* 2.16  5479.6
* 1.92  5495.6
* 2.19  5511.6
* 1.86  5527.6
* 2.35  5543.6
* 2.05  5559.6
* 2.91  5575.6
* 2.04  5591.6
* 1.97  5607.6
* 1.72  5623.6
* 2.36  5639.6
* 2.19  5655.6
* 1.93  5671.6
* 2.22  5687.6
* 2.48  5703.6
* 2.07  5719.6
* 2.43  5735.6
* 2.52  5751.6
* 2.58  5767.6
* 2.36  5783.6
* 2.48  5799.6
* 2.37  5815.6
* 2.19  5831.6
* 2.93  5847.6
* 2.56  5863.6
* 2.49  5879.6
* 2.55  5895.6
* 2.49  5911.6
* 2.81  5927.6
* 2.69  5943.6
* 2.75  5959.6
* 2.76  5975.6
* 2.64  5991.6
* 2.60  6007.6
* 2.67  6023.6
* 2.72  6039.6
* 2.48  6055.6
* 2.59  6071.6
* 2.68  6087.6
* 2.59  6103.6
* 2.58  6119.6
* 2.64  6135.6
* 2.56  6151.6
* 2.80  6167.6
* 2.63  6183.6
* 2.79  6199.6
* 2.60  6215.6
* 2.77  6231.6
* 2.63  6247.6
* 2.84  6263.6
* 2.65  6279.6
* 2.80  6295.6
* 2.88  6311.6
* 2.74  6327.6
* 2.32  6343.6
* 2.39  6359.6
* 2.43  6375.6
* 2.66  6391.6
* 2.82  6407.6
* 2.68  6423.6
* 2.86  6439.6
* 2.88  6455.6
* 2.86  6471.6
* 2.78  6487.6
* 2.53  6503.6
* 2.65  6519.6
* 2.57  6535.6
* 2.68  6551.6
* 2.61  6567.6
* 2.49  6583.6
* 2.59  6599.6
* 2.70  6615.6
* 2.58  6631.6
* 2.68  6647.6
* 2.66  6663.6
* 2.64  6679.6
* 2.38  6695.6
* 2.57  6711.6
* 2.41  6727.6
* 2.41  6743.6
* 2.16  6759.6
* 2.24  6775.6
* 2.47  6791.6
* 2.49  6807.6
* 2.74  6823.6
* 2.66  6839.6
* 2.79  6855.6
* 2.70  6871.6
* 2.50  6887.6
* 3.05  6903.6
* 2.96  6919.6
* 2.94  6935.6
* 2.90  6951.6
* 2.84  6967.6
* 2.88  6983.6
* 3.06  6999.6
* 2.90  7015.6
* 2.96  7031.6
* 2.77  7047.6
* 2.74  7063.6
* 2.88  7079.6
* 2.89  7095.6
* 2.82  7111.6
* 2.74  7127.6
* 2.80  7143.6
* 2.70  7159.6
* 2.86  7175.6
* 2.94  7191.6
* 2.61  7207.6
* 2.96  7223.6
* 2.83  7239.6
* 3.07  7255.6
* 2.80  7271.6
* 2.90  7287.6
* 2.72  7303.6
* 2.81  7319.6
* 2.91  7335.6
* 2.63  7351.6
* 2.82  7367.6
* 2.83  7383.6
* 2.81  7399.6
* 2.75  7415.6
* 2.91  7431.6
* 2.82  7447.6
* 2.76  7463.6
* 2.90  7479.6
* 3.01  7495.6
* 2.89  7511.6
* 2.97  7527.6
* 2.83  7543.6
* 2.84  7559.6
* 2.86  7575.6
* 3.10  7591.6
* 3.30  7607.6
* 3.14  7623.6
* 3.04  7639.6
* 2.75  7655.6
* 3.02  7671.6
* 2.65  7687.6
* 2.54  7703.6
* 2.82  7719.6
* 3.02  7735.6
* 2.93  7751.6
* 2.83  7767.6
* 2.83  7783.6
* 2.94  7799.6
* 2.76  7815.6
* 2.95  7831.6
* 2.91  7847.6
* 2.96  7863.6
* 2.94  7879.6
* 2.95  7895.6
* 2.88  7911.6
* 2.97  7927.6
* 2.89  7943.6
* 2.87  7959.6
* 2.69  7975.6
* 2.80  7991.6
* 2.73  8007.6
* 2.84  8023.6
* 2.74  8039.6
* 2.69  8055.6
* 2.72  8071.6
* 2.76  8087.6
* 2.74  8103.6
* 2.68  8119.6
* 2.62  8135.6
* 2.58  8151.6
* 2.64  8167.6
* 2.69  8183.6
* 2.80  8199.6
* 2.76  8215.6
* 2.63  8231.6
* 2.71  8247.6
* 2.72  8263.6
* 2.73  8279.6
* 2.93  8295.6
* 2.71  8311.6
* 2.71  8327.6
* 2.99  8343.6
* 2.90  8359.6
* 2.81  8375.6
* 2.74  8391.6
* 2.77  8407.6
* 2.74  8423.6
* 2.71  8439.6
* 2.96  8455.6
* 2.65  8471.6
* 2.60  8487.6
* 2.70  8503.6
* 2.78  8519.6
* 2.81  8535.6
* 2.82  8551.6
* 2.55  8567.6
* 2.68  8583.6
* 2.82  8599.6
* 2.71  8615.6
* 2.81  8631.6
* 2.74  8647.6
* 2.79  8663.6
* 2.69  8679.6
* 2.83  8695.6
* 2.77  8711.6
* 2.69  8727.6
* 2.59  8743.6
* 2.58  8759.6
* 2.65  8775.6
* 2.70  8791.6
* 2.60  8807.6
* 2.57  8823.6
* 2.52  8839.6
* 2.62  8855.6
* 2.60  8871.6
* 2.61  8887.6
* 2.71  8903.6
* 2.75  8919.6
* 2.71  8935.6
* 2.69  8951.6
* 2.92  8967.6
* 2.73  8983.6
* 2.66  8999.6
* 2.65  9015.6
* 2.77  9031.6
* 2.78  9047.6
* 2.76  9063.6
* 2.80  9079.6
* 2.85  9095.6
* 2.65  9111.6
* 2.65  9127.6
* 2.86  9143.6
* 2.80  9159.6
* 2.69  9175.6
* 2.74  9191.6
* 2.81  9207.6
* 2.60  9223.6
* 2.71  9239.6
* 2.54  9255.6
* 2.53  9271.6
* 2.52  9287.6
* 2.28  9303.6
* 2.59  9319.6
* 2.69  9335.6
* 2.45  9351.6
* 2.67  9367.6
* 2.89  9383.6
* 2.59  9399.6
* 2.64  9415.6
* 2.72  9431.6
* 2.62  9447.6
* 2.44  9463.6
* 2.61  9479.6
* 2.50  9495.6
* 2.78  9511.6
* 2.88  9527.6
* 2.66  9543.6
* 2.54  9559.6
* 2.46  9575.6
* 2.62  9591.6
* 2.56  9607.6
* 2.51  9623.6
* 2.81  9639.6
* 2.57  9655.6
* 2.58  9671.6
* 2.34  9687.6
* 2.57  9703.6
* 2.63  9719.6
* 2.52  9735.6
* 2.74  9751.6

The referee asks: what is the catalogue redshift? 0.306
